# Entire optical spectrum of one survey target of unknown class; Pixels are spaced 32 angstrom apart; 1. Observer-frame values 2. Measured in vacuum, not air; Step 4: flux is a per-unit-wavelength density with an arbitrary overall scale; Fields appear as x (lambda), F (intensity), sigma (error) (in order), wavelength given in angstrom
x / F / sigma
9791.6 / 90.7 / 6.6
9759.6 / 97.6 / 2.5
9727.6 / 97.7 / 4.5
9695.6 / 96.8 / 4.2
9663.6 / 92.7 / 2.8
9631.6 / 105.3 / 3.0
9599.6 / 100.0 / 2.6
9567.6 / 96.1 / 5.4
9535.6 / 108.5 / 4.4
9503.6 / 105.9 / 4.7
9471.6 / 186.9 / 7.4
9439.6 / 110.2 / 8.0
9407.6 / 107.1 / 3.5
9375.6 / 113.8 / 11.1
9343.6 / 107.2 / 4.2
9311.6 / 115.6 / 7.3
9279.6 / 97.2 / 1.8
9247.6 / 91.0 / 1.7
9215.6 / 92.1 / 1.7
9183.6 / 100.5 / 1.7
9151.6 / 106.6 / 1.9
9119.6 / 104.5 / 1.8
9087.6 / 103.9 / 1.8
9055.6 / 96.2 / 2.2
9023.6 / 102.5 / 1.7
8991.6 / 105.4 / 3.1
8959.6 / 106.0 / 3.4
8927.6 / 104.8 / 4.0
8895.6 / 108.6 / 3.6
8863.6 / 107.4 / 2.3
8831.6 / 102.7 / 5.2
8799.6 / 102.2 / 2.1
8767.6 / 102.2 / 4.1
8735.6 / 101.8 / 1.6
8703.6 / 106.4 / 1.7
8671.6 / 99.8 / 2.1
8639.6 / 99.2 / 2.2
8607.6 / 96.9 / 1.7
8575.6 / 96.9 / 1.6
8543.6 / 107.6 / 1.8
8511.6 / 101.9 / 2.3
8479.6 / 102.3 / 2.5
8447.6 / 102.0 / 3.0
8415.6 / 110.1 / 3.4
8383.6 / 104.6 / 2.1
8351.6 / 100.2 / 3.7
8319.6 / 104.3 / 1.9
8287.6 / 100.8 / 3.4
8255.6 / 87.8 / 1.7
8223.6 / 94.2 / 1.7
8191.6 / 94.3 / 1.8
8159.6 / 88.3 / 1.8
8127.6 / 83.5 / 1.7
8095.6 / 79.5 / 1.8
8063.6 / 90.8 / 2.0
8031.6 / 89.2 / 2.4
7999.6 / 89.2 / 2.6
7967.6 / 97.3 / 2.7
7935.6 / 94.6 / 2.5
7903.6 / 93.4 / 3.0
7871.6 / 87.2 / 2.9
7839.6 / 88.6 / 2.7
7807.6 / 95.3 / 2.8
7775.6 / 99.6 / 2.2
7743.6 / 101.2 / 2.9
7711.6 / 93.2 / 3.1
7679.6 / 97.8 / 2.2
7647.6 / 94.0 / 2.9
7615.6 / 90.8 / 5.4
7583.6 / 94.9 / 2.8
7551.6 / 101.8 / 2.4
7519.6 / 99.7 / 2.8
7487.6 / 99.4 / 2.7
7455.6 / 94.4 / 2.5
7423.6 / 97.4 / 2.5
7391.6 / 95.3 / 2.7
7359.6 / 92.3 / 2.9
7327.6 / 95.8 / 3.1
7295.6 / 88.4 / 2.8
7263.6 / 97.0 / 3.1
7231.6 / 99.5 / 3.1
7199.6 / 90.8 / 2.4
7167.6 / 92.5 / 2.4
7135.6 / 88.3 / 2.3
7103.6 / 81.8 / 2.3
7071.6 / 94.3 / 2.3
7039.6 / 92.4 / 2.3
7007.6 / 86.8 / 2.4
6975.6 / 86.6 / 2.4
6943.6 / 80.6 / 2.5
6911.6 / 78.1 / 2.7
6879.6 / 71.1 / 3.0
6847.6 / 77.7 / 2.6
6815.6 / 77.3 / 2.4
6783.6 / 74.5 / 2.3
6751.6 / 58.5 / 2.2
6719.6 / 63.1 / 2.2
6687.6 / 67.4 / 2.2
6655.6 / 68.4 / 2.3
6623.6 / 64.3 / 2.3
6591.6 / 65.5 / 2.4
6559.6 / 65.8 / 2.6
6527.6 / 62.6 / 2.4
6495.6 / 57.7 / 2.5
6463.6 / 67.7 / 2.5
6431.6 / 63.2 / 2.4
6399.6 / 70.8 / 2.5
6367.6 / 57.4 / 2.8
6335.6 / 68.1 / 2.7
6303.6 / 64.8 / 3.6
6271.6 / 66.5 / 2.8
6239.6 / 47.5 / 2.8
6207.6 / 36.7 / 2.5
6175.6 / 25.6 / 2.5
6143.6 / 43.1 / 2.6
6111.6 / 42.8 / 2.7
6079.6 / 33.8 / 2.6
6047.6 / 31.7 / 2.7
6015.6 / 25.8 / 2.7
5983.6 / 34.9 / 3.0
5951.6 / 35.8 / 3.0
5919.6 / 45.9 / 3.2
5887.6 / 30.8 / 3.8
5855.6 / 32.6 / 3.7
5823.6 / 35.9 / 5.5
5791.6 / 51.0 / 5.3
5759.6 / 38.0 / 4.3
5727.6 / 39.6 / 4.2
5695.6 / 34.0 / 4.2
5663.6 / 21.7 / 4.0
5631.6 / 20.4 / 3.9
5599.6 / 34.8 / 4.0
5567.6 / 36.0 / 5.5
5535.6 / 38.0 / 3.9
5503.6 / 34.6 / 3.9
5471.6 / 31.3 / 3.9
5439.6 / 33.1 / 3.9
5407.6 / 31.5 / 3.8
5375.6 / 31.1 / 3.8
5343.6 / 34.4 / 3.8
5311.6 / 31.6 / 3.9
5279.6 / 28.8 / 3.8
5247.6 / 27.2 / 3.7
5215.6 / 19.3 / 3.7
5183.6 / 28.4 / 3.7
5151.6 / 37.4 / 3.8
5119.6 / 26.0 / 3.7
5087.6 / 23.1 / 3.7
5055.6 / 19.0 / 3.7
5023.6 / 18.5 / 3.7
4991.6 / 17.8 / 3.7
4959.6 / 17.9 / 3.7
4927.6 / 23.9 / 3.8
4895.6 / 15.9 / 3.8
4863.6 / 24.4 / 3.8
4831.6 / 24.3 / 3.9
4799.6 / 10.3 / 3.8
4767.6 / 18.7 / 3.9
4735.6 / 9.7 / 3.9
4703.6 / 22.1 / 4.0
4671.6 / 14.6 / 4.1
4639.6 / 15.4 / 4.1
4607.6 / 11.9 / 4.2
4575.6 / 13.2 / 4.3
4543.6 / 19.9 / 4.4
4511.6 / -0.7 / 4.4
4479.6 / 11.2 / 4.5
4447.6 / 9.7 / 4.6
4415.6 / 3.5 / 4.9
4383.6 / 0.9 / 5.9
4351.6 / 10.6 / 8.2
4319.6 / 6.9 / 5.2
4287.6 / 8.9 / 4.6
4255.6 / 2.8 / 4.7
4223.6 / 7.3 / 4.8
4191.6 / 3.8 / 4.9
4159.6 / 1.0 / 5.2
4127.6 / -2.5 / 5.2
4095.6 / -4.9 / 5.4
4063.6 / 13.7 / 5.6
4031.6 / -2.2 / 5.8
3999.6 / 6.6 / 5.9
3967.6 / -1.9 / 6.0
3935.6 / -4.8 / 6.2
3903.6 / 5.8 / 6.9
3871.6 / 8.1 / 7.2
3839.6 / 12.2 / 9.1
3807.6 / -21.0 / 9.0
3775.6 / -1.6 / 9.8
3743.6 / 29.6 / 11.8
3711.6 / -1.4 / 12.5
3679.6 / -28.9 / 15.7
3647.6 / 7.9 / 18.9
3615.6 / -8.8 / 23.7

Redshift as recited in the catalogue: 0.567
